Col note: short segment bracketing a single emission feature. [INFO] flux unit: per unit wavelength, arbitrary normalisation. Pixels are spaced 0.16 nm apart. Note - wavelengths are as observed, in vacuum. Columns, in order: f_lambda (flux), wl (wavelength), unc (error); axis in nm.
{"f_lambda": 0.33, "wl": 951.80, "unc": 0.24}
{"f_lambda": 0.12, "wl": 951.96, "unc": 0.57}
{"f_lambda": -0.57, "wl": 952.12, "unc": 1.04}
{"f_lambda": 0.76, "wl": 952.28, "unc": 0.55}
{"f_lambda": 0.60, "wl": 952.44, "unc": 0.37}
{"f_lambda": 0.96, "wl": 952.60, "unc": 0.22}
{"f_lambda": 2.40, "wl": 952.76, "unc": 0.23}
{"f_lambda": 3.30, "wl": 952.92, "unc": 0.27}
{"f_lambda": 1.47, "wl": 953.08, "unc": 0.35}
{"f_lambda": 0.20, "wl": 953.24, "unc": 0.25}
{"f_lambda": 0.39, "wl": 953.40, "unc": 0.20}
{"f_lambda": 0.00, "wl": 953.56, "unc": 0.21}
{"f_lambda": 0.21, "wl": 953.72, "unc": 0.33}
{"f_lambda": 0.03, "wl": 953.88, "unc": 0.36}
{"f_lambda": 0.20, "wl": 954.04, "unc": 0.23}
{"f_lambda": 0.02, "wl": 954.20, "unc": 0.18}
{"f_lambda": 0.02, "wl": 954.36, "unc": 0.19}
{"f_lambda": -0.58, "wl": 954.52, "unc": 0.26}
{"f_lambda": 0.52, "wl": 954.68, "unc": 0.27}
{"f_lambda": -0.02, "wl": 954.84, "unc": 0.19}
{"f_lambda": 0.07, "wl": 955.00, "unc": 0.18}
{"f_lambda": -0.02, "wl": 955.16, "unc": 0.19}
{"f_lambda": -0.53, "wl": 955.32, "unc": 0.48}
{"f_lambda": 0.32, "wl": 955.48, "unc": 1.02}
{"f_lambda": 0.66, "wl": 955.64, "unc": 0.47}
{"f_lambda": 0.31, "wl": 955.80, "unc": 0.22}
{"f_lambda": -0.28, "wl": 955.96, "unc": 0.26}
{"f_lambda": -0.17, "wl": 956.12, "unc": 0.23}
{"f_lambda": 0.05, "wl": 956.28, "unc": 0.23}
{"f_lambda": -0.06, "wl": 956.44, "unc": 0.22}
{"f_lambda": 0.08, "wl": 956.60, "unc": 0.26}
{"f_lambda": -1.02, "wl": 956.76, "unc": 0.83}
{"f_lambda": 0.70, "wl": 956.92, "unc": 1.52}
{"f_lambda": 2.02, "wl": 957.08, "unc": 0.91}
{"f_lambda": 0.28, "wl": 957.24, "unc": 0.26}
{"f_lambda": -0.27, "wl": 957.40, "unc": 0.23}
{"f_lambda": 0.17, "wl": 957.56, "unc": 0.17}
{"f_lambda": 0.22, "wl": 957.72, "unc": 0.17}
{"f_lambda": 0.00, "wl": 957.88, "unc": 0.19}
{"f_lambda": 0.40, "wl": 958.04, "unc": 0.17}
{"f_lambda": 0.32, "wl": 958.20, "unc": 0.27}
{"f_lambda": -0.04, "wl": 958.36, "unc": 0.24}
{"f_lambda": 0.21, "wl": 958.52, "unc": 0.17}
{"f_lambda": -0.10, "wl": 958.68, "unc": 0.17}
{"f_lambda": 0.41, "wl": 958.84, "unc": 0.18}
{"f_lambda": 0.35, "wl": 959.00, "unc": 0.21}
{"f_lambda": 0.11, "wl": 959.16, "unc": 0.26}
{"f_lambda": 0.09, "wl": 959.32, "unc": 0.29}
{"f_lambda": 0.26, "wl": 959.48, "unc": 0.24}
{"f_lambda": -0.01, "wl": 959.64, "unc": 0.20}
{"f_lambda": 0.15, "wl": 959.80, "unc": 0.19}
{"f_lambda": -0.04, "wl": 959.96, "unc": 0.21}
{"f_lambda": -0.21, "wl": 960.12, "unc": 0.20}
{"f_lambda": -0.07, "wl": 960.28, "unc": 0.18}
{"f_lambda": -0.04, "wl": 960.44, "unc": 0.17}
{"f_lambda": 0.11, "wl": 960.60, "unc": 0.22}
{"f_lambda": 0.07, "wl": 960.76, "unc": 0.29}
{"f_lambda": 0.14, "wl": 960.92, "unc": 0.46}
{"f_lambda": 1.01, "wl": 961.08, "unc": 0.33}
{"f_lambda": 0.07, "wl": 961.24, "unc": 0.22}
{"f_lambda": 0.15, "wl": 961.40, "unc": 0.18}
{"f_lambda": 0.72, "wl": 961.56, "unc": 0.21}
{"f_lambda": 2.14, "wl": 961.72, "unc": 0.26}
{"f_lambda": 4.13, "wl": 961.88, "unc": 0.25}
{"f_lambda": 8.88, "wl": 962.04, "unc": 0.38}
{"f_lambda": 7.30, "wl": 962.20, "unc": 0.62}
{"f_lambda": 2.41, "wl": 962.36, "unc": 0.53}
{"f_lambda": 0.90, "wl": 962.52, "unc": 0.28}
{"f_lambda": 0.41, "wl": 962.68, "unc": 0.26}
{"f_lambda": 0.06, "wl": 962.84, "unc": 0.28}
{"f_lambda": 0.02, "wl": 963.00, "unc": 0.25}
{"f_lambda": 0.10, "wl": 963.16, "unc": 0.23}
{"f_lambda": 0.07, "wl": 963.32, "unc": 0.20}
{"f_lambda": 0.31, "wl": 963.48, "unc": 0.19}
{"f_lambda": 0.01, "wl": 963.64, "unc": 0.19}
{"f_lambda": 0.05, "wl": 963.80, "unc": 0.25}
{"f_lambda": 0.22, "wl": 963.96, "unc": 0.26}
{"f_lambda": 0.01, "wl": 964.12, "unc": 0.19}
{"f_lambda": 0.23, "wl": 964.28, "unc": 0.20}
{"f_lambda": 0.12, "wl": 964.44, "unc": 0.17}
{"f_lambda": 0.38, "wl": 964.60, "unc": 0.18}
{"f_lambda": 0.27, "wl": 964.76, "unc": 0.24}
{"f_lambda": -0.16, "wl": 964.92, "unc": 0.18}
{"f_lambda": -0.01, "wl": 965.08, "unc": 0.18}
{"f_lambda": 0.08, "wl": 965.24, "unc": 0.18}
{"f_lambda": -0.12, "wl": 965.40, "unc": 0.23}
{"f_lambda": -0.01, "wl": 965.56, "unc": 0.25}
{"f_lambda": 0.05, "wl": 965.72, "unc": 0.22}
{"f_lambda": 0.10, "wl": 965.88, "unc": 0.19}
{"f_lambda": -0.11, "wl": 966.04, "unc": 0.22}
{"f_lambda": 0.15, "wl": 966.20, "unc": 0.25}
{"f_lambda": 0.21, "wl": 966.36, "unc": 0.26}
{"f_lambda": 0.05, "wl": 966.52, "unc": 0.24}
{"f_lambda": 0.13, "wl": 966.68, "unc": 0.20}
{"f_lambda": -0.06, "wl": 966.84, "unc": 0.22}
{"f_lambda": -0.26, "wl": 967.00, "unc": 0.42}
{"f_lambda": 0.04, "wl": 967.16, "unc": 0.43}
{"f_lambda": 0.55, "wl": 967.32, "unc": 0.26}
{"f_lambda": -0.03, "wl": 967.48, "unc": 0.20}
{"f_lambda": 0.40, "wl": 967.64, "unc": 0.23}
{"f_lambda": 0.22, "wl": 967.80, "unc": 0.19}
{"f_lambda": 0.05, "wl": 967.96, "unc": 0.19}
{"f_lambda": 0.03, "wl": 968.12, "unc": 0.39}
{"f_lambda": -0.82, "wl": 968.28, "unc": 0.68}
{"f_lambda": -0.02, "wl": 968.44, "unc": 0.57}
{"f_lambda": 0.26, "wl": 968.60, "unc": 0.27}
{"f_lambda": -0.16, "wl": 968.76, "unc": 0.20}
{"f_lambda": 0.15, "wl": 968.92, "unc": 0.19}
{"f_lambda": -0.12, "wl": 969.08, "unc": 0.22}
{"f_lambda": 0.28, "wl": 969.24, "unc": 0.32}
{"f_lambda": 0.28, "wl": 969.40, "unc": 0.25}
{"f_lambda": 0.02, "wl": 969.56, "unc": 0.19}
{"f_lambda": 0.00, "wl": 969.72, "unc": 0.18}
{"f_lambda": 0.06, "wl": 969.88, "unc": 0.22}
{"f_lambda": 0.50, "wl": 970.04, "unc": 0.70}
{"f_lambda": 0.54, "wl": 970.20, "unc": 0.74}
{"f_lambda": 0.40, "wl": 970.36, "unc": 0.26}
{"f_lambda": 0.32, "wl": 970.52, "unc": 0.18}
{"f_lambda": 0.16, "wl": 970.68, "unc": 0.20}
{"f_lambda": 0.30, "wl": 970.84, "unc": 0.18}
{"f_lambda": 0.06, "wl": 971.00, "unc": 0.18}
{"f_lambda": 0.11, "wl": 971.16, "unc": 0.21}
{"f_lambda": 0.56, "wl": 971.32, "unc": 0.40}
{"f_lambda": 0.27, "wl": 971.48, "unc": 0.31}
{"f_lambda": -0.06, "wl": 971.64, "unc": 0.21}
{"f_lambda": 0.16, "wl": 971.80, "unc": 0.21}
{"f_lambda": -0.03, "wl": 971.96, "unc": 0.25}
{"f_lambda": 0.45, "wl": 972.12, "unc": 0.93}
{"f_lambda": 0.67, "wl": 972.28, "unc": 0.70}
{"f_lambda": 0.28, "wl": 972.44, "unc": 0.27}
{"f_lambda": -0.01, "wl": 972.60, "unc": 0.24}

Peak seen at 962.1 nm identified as [O III] 5007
